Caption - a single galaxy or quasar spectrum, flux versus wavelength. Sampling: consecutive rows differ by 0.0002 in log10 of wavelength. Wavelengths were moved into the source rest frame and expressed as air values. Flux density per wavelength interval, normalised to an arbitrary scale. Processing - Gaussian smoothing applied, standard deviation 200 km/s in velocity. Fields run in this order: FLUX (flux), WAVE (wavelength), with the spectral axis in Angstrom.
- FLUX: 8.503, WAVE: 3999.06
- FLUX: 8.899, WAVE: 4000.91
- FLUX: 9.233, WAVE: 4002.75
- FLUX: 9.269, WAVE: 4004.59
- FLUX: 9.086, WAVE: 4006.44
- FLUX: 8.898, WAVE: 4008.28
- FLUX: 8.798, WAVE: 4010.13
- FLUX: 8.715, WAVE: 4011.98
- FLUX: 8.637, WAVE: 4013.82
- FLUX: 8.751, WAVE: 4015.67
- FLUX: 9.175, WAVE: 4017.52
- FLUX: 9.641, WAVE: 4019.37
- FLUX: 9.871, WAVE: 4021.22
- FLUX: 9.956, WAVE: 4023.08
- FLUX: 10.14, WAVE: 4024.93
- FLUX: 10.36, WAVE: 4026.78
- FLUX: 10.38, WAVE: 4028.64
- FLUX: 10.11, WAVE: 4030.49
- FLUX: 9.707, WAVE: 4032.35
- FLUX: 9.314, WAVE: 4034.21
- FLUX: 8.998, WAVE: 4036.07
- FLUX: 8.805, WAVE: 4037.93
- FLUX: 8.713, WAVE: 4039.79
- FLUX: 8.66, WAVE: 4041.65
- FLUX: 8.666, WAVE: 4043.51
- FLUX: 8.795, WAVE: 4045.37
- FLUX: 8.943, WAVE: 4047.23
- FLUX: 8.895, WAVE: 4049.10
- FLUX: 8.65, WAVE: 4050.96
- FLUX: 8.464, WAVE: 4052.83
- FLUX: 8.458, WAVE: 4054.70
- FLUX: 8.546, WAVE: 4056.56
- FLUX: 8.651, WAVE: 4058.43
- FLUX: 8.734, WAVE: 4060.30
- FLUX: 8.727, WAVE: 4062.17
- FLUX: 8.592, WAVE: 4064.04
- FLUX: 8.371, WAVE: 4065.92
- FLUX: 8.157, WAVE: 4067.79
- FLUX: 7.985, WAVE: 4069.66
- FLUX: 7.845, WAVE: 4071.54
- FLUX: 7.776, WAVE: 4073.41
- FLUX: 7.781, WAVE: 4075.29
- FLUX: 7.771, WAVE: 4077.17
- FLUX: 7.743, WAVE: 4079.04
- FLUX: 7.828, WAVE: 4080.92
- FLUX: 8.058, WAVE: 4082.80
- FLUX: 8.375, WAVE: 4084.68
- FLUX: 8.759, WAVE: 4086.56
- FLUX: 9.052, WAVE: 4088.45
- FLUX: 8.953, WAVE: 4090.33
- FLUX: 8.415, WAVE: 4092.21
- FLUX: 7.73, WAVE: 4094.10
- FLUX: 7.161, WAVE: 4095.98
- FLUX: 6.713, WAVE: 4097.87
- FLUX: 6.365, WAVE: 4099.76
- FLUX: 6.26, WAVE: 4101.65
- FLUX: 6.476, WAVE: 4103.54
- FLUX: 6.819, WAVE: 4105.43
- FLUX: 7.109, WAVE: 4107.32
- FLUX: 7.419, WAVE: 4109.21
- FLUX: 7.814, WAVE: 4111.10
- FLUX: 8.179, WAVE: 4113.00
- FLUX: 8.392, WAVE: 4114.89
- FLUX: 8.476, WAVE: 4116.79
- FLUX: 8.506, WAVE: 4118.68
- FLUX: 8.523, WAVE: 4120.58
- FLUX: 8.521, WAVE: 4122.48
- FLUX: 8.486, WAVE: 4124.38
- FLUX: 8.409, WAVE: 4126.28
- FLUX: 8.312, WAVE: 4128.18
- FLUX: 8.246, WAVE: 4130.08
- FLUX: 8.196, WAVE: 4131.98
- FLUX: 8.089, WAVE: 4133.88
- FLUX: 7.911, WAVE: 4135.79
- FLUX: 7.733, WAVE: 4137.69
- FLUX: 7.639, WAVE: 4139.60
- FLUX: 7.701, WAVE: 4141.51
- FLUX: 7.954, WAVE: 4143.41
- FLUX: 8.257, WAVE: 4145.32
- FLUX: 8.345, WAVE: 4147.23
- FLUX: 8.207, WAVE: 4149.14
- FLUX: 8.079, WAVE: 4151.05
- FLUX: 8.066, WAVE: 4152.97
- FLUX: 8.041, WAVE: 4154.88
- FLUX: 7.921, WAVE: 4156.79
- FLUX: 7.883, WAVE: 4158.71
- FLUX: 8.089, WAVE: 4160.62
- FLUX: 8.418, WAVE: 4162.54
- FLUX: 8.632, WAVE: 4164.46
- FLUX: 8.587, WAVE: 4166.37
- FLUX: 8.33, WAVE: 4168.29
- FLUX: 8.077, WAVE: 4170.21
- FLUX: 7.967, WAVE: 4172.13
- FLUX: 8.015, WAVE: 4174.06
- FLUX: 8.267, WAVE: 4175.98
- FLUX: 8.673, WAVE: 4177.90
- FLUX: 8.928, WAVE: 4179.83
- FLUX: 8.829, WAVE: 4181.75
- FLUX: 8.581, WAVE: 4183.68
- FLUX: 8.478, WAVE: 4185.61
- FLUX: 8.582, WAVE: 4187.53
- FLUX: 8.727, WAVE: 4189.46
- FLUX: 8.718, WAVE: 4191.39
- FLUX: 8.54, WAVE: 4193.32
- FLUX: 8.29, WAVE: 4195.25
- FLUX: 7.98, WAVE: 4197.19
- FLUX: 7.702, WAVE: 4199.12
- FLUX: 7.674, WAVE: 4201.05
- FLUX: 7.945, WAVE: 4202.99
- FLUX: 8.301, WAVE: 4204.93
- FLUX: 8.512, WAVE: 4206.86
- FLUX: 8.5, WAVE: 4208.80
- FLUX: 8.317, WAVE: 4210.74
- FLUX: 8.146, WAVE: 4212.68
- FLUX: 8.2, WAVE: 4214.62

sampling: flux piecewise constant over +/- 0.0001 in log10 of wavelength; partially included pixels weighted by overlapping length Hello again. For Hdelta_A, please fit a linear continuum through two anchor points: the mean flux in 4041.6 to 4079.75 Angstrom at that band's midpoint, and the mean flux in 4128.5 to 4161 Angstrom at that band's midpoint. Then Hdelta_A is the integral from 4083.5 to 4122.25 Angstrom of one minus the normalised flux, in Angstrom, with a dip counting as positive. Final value 1.97 Angstrom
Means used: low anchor 8.39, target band 7.79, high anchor 8.03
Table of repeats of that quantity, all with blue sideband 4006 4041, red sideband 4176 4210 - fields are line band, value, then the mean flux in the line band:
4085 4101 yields 2.0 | 7.88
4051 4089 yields 3.4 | 8.28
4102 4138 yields 3.5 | 7.96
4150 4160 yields 0.7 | 8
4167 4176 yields 0.4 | 8.13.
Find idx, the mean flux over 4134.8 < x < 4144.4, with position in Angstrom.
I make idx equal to 7.79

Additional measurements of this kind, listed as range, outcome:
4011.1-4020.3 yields 8.99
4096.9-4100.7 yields 6.53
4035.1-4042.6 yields 8.8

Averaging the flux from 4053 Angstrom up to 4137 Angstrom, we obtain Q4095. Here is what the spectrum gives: 8.02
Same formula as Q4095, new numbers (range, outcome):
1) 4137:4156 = 8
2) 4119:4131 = 8.42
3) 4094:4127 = 7.62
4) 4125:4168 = 8.13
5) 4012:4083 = 8.81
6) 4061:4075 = 8.19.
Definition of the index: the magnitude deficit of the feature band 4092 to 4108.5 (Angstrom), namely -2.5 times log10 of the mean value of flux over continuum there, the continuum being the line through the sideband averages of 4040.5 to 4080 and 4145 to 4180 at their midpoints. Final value 0.20 mag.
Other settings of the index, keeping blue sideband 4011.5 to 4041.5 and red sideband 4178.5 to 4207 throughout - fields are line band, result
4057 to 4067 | 0.075 mag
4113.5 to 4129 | 0.050 mag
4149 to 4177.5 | 0.051 mag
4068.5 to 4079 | 0.168 mag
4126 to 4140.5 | 0.092 mag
